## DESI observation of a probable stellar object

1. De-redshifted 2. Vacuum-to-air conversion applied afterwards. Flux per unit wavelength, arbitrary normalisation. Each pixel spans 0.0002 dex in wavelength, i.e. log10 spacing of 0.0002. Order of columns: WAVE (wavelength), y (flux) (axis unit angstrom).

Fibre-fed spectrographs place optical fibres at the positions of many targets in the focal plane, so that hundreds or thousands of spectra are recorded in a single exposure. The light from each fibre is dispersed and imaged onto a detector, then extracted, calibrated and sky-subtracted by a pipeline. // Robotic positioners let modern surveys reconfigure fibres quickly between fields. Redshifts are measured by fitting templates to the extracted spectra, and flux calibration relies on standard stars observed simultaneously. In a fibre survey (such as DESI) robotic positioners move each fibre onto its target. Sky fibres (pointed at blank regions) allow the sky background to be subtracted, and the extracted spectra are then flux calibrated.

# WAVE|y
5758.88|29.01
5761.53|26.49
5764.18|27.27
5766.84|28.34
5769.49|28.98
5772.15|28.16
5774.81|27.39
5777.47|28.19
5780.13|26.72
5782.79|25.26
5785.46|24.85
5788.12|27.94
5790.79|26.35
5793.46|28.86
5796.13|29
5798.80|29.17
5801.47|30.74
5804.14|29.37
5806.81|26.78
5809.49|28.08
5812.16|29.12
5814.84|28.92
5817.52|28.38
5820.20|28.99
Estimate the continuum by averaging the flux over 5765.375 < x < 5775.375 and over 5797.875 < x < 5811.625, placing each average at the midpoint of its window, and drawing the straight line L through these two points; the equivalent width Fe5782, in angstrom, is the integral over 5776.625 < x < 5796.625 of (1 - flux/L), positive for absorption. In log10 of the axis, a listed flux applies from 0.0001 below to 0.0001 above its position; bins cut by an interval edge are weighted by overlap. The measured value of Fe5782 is 1.05 angstrom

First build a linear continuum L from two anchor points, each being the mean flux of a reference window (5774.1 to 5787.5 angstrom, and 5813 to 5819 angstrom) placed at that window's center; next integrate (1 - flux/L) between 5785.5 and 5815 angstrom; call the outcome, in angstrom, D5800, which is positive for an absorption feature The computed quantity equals -0.7 angstrom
